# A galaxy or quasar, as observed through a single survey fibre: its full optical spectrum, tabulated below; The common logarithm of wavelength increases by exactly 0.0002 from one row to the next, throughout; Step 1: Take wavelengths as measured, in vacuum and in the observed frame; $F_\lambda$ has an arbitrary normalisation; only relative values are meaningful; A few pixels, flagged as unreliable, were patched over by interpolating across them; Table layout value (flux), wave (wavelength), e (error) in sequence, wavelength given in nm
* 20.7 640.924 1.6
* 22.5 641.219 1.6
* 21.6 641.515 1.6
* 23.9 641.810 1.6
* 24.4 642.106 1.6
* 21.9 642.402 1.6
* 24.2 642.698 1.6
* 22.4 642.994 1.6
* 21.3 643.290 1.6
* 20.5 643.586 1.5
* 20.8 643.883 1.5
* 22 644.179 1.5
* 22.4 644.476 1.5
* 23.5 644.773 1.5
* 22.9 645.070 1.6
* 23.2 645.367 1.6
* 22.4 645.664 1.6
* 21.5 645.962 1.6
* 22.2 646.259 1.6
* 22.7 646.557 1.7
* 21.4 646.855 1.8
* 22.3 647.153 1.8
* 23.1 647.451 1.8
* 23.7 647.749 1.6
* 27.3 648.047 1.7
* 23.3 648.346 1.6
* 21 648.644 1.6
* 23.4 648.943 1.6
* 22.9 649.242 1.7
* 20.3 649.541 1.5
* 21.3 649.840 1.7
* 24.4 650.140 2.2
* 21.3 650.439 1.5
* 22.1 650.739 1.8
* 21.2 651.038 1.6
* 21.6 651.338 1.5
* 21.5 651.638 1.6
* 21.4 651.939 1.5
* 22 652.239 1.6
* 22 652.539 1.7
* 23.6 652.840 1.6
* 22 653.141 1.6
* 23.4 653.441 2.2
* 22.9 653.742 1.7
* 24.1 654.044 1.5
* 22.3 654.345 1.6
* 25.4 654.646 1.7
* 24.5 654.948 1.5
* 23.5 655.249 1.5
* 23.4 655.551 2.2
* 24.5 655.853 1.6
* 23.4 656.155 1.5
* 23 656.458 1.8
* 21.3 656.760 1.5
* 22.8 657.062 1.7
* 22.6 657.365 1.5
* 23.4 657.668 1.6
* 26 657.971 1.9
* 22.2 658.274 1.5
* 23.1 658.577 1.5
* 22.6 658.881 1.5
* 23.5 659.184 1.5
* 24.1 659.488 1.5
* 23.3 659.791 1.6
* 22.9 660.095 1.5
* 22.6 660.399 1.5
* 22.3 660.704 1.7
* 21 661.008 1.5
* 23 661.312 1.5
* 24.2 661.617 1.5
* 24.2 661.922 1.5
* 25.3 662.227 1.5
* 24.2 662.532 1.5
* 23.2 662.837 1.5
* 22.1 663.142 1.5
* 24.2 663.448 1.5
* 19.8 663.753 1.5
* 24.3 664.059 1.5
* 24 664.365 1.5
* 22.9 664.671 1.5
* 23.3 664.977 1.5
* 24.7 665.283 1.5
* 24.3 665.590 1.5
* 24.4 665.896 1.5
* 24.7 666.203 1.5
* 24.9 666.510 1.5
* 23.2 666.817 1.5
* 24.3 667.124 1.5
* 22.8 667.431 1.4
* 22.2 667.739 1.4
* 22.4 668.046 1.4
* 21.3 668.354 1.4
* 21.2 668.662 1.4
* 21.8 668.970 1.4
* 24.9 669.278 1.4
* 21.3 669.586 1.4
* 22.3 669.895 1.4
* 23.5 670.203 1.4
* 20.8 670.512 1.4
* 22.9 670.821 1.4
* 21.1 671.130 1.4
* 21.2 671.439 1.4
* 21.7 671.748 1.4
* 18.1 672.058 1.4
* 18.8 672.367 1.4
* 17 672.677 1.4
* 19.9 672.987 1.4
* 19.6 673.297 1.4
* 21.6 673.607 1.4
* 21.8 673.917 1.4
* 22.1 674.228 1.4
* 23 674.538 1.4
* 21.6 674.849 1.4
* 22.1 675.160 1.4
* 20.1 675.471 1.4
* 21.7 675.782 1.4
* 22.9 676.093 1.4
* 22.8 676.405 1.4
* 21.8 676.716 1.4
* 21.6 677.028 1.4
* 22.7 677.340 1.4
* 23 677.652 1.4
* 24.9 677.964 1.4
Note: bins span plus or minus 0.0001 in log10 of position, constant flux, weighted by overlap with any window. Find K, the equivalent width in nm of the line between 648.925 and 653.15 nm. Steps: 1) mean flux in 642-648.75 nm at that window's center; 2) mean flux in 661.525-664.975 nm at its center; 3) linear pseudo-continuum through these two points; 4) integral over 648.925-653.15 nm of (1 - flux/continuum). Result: 0.16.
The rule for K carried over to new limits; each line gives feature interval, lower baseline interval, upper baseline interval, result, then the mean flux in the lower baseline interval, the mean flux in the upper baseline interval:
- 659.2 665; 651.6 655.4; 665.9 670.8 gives -0.08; 23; 22.8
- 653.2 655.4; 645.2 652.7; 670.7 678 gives -0.15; 22.4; 21.4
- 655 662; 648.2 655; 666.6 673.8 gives -0.33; 22.5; 21.5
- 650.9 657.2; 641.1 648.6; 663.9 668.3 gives 0.07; 22.7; 23.7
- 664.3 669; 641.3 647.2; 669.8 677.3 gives -0.39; 22.4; 21.3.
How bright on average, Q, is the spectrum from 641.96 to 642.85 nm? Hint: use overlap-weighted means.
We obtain 23.5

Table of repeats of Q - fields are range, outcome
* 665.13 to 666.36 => 24.5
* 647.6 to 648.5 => 24.8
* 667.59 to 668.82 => 21.8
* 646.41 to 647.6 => 22.4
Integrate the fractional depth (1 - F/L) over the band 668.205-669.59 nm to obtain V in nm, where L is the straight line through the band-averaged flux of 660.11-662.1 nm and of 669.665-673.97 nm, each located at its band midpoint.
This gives -0.06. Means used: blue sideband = 22.9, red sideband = 20.7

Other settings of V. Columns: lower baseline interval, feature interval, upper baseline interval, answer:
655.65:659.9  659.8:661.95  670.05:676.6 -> 0.00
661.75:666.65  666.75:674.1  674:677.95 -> 0.48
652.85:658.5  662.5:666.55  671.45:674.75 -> -0.32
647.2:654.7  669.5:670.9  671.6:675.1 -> -0.09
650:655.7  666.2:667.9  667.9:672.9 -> -0.16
